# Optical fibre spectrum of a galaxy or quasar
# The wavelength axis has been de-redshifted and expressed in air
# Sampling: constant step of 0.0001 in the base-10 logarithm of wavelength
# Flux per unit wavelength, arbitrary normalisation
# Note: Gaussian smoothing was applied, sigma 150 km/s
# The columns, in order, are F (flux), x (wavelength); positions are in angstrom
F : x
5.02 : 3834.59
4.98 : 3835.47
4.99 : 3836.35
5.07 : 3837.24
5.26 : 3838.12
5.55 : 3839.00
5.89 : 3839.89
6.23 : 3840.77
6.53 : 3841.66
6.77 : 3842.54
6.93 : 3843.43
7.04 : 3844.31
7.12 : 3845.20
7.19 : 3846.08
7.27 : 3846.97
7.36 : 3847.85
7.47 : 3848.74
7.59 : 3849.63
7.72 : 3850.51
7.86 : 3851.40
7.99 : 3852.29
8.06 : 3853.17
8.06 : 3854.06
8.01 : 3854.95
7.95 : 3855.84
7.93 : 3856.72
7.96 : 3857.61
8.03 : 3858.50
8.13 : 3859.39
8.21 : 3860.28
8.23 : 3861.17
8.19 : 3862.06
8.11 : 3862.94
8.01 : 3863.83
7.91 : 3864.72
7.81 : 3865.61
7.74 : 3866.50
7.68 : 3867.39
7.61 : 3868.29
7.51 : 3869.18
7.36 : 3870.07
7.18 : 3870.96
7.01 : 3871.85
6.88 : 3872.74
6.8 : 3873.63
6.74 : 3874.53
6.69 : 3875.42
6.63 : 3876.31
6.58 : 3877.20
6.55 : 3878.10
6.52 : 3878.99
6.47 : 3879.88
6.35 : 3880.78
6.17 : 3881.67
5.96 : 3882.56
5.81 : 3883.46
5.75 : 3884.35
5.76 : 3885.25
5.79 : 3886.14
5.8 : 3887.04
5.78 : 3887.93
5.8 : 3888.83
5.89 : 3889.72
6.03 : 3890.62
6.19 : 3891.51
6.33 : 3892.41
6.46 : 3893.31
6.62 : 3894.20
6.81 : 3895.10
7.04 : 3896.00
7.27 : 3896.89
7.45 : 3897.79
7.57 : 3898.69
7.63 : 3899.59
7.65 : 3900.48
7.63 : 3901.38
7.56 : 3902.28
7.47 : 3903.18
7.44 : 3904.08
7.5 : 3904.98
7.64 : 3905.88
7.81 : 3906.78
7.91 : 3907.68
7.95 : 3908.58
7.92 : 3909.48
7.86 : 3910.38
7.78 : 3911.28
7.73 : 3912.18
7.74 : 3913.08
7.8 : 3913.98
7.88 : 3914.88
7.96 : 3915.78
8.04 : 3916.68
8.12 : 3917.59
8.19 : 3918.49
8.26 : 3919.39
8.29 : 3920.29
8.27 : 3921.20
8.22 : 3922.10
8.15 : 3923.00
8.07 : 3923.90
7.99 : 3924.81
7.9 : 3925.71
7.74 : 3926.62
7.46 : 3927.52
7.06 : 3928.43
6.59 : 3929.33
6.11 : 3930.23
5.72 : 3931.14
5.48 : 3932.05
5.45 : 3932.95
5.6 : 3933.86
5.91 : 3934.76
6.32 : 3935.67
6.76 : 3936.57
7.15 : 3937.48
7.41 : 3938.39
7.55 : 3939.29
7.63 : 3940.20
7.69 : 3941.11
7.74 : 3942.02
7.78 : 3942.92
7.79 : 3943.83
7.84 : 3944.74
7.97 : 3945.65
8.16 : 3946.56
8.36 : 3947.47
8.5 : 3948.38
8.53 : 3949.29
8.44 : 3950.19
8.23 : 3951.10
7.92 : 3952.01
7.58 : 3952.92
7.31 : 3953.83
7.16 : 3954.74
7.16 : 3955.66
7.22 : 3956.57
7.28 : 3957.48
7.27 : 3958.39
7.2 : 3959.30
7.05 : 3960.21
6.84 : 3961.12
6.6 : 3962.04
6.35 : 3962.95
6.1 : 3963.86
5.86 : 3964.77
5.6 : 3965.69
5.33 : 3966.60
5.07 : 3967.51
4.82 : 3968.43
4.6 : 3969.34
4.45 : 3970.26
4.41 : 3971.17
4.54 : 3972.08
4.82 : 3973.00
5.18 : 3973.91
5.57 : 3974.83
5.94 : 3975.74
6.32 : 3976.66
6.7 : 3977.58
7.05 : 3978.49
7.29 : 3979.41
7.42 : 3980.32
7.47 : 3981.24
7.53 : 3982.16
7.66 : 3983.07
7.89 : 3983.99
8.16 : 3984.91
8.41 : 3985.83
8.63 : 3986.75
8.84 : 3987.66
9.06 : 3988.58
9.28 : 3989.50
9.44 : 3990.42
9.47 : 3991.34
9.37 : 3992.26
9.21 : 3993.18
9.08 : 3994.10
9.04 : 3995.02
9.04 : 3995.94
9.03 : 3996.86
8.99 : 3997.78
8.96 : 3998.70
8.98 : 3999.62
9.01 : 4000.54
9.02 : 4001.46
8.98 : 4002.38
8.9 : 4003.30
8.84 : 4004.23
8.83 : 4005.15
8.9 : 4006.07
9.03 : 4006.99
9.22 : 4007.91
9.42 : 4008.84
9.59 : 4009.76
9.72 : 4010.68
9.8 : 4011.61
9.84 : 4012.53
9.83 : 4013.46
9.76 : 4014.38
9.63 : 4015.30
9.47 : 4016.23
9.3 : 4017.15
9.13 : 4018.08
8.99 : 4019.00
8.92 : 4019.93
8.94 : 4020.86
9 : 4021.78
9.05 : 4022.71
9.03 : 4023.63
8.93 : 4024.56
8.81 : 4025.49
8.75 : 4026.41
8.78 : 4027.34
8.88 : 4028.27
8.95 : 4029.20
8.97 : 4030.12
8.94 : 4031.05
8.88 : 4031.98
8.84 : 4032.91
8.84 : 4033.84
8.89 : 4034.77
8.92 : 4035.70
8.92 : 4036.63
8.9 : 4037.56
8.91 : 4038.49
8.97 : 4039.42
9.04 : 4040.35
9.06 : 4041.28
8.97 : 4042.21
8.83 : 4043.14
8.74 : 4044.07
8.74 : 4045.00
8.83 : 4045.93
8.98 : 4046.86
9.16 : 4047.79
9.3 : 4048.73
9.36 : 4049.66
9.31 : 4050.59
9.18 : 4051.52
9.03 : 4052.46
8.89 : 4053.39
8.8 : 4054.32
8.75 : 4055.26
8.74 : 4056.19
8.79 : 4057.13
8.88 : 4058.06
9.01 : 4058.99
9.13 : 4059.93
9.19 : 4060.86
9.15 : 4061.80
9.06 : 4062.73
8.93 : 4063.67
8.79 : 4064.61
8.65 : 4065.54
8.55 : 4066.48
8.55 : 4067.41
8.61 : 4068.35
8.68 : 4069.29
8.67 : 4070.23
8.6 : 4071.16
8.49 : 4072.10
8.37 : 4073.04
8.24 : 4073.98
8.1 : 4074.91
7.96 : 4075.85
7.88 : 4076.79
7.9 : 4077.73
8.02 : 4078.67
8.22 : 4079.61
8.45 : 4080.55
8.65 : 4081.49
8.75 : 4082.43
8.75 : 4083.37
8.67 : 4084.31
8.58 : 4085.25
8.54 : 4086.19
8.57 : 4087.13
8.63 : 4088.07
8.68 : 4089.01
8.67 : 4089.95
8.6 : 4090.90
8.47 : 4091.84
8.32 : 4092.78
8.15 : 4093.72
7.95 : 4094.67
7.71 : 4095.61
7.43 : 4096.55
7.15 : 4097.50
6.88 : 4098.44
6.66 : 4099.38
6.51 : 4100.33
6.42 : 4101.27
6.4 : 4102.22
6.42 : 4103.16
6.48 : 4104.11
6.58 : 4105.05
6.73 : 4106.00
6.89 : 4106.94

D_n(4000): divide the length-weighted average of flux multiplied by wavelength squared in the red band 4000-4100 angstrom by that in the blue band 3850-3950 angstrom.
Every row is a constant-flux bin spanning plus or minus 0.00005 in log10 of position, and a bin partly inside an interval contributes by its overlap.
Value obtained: 1.29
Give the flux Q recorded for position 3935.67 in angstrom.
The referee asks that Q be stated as 6.32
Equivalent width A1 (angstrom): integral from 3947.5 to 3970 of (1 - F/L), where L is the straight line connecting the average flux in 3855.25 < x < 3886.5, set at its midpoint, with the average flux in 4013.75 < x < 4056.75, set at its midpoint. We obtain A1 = 3.6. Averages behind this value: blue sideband 7.15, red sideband 9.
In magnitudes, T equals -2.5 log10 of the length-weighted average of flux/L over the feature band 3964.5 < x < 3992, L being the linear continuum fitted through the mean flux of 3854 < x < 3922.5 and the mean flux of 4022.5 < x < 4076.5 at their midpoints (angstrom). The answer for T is 0.20 mag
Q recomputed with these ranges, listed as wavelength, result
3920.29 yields 8.29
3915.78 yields 7.96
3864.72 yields 7.91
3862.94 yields 8.11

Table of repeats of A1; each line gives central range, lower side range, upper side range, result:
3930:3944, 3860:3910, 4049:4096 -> 1.3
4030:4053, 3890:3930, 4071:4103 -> -3.2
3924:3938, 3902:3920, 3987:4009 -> 2.5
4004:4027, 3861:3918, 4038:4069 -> -1.9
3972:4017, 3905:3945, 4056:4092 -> -2.6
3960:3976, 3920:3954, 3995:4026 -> 5.3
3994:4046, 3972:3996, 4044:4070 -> -4.7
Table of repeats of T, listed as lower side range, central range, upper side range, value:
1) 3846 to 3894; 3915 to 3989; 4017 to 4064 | 0.13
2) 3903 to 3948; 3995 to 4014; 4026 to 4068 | -0.09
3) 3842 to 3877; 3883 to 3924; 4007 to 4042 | 0.10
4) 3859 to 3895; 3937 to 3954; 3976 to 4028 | 0.00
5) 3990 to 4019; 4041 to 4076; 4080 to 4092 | 0.00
